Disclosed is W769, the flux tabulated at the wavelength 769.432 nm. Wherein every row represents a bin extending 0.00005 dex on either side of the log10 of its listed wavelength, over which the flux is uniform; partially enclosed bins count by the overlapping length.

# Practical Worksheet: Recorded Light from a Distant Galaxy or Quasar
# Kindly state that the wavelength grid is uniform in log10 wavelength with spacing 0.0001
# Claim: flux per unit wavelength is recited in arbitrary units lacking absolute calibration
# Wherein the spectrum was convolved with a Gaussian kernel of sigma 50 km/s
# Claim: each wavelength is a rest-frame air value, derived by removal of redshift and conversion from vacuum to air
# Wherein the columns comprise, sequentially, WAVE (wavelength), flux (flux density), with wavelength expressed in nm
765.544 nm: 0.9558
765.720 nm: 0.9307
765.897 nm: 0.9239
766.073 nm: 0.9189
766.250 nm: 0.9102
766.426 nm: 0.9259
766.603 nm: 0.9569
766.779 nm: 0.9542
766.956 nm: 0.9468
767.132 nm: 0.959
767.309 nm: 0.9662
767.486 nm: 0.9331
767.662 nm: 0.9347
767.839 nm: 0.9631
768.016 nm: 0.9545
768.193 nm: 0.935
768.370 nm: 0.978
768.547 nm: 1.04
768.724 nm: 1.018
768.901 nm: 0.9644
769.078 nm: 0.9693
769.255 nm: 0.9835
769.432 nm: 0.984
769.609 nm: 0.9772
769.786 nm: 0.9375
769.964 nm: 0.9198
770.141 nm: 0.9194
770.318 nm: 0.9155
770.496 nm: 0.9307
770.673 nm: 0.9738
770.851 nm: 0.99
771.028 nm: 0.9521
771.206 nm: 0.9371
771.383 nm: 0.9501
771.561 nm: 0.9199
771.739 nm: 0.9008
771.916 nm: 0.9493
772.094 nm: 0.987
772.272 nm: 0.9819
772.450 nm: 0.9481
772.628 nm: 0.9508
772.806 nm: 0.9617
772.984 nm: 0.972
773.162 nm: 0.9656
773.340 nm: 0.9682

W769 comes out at 0.984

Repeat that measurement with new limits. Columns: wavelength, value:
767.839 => 0.9631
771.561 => 0.9199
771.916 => 0.9493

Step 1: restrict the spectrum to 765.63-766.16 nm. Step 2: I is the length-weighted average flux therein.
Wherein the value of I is 0.925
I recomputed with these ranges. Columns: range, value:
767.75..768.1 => 0.958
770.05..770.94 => 0.946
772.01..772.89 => 0.965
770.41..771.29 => 0.957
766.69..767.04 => 0.951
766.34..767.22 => 0.949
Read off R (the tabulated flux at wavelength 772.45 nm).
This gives 0.9481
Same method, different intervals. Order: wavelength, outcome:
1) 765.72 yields 0.9307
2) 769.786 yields 0.9375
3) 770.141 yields 0.9194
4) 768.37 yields 0.978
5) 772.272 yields 0.9819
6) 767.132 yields 0.959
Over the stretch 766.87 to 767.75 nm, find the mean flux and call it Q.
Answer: 0.949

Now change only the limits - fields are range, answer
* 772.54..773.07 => 0.961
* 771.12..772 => 0.932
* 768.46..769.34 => 0.995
